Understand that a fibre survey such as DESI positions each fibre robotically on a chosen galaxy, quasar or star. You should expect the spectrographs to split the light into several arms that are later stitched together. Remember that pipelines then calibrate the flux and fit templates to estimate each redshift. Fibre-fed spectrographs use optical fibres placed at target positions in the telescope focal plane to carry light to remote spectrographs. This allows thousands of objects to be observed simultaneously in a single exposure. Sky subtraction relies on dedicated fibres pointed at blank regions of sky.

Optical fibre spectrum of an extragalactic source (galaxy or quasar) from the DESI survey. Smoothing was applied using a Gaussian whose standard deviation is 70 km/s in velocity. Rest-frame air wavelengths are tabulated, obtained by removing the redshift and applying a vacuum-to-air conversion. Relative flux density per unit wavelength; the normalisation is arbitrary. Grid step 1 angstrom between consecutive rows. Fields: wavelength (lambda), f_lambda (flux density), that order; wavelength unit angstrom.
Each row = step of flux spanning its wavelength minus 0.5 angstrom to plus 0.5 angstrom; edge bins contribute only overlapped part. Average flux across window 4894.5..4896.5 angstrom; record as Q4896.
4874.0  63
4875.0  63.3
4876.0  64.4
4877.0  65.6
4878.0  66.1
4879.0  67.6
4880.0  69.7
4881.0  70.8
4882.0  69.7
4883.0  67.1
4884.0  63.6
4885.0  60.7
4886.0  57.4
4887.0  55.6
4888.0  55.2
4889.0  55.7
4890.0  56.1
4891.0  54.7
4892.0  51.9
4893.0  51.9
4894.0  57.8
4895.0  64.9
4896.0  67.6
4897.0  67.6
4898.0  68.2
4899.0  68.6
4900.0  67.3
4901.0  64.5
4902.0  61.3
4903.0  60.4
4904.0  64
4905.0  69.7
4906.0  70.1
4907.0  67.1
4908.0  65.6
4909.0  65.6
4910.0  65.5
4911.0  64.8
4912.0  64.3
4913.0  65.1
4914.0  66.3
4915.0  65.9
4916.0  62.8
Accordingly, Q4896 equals 66.2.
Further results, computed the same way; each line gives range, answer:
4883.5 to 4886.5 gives 60.6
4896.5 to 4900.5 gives 67.9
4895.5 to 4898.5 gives 67.8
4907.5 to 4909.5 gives 65.6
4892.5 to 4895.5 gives 58.2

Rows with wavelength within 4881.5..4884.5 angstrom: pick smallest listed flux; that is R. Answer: 63.6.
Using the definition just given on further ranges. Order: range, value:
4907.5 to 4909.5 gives 65.6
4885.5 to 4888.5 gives 55.2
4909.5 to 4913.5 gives 64.3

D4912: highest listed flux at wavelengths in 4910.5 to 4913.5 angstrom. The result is 65.1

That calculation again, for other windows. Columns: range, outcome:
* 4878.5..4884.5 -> 70.8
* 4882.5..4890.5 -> 67.1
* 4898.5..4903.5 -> 68.6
